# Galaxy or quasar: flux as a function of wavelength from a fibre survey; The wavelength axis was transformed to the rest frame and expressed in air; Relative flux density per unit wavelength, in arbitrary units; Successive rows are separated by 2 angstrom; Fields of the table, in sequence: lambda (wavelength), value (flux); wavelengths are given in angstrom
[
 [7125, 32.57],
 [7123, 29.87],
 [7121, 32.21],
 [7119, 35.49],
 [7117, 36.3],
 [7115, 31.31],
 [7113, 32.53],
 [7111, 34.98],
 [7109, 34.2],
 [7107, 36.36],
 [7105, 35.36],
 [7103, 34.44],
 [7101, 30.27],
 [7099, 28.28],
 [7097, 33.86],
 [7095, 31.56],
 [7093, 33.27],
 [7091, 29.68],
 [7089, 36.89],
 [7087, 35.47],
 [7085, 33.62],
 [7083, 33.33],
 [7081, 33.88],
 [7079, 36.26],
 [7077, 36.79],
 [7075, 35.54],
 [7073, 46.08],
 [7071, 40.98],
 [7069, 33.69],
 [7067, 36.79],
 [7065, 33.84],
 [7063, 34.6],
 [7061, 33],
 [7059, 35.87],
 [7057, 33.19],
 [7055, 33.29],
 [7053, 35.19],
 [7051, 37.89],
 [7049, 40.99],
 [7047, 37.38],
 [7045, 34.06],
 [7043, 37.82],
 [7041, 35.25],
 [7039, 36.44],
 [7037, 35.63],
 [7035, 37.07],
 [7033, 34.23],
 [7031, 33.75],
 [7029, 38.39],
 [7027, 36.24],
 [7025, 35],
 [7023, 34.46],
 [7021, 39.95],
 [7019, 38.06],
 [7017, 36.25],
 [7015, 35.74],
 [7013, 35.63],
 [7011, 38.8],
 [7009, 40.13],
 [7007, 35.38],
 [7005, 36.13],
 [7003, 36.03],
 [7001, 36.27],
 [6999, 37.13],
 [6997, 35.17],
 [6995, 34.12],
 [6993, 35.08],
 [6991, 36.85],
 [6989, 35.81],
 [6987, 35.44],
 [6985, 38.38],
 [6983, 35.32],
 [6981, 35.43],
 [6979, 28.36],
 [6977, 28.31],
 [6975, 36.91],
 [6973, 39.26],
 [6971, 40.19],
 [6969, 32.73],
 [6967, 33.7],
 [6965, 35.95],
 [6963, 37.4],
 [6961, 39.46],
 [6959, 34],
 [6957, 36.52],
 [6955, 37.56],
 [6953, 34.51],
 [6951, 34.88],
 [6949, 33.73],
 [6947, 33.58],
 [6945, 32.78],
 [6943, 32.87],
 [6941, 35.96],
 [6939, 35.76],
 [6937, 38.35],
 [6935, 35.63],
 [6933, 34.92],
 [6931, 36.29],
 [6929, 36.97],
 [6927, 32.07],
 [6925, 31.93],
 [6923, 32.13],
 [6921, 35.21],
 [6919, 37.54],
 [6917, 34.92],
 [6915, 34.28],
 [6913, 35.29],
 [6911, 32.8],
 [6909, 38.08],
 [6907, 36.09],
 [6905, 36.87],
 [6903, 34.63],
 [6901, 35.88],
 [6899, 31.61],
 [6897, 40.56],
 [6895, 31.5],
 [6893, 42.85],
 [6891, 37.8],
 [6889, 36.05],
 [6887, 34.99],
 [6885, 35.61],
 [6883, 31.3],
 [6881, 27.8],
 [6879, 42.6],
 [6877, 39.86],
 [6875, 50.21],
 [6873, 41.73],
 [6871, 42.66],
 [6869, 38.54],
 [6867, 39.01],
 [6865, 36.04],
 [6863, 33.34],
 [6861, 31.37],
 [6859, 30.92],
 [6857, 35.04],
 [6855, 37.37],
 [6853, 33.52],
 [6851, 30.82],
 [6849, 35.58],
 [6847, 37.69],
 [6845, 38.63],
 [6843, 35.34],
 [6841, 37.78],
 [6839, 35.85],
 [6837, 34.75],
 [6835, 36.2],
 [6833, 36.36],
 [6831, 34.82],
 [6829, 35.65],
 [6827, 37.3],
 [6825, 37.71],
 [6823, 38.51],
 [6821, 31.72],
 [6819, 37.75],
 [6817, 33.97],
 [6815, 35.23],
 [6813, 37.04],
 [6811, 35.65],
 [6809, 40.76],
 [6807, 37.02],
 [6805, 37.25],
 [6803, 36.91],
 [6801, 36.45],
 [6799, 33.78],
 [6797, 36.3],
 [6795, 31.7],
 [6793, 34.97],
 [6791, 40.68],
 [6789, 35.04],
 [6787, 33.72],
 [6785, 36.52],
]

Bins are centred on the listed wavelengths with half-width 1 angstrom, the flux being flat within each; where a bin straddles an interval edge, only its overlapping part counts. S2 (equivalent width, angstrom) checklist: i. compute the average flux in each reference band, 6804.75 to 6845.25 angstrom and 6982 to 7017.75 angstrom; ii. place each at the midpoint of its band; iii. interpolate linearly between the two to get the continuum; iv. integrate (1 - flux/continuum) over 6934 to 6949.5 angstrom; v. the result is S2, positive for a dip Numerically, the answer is 0.6 angstrom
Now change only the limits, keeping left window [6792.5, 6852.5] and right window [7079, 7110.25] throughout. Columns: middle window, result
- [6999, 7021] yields -1.8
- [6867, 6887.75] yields -1.8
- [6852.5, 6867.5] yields 0.5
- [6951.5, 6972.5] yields -0.9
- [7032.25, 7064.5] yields -1.7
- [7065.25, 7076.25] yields -1.5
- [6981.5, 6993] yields -0.6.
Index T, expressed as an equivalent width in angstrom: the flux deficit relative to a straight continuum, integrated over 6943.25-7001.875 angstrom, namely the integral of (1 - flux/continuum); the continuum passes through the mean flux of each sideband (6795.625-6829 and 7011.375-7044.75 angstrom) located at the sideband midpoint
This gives 1.6 angstrom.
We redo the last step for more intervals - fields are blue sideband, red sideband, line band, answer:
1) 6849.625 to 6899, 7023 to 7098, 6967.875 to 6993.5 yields 0.6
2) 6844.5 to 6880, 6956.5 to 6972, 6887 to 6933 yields 1.8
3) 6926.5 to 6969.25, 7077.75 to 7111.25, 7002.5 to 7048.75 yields -2.8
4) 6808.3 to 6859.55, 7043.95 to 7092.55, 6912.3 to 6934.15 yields 0.7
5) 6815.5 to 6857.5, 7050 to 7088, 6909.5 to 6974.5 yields 0.9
